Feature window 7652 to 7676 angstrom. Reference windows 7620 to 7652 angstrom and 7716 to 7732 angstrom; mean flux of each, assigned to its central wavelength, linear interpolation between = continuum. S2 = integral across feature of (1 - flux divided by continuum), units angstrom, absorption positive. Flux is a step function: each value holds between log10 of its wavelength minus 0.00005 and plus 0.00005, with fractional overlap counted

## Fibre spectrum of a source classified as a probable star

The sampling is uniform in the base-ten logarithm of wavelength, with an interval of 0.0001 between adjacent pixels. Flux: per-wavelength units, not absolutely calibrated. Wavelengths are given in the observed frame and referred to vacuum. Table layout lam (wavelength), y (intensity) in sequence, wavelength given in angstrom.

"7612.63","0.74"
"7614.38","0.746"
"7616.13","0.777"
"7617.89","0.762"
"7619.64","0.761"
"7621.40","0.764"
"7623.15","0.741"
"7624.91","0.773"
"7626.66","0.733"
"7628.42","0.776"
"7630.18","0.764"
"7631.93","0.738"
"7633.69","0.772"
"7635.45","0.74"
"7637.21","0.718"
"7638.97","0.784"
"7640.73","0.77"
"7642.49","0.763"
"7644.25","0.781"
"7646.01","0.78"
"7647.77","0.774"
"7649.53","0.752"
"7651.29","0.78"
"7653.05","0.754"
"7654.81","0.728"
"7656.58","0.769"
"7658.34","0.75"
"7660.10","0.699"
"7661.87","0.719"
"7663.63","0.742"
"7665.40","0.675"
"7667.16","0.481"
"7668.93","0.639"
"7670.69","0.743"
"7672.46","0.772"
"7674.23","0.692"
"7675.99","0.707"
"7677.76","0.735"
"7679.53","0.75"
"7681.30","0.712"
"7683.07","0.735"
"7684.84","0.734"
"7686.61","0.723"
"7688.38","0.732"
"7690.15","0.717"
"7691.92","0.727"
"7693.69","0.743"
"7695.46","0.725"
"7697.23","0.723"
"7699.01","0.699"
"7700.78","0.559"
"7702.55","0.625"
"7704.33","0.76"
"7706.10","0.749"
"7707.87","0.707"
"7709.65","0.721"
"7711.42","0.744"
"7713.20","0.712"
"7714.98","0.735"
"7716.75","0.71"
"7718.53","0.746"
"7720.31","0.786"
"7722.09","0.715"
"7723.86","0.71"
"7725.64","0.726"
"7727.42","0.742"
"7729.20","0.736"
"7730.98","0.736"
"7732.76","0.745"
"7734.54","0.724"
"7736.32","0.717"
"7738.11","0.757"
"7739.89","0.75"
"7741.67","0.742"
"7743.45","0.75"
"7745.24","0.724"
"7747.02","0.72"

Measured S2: 1.5 angstrom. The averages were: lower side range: 0.761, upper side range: 0.734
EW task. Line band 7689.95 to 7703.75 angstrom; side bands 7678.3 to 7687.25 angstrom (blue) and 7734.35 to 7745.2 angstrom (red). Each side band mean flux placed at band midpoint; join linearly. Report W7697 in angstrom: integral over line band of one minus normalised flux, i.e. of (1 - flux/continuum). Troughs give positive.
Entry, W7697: 0.81 angstrom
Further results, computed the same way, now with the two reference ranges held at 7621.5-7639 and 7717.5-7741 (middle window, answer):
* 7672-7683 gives 0.28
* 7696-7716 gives 1.01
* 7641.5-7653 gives -0.31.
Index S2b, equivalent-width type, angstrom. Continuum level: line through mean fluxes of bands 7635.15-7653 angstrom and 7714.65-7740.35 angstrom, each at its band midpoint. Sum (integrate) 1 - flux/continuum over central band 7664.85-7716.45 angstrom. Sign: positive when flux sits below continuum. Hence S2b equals 2.9 angstrom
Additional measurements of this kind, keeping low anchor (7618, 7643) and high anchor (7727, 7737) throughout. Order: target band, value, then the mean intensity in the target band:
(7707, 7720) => 0.2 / 0.727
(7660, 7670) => 1.2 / 0.658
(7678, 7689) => 0.2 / 0.731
